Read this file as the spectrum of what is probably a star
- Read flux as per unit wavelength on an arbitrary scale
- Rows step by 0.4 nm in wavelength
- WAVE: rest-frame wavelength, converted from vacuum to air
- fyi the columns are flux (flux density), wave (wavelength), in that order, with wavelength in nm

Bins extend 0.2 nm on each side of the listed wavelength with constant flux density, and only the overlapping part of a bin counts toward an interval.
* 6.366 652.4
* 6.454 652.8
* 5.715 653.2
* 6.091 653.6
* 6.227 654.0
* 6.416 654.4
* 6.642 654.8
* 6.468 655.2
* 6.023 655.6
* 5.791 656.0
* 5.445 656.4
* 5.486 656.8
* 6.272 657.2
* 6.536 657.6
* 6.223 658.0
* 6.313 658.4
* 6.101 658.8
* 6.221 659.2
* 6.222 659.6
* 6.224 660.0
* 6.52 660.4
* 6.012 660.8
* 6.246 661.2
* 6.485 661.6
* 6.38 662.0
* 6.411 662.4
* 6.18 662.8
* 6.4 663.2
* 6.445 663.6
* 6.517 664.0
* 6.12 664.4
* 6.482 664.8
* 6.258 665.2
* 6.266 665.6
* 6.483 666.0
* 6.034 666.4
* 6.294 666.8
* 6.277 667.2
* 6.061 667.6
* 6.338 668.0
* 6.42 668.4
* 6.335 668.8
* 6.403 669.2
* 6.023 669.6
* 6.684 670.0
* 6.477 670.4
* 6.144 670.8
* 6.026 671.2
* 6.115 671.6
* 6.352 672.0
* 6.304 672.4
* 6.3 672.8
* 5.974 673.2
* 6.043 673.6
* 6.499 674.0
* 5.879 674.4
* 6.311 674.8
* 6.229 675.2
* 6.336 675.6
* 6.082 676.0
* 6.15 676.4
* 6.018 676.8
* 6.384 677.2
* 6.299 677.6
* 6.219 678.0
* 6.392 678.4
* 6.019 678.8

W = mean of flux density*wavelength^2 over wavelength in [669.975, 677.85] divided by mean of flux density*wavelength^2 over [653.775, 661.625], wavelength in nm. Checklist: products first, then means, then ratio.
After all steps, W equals 1.06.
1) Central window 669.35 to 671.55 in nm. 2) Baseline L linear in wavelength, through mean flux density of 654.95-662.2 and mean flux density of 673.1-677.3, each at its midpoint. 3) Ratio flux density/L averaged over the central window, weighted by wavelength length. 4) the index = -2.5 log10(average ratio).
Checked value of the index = -0.02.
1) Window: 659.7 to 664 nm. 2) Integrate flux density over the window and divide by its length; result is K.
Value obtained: 6.34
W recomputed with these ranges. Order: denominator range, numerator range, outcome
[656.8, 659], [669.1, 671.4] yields 1.05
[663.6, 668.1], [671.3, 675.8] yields 1.01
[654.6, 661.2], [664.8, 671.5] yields 1.05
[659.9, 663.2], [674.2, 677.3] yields 1.02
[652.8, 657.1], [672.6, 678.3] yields 1.09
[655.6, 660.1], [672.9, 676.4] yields 1.07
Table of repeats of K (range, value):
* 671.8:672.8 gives 6.32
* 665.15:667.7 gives 6.24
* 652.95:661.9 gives 6.17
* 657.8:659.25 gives 6.21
